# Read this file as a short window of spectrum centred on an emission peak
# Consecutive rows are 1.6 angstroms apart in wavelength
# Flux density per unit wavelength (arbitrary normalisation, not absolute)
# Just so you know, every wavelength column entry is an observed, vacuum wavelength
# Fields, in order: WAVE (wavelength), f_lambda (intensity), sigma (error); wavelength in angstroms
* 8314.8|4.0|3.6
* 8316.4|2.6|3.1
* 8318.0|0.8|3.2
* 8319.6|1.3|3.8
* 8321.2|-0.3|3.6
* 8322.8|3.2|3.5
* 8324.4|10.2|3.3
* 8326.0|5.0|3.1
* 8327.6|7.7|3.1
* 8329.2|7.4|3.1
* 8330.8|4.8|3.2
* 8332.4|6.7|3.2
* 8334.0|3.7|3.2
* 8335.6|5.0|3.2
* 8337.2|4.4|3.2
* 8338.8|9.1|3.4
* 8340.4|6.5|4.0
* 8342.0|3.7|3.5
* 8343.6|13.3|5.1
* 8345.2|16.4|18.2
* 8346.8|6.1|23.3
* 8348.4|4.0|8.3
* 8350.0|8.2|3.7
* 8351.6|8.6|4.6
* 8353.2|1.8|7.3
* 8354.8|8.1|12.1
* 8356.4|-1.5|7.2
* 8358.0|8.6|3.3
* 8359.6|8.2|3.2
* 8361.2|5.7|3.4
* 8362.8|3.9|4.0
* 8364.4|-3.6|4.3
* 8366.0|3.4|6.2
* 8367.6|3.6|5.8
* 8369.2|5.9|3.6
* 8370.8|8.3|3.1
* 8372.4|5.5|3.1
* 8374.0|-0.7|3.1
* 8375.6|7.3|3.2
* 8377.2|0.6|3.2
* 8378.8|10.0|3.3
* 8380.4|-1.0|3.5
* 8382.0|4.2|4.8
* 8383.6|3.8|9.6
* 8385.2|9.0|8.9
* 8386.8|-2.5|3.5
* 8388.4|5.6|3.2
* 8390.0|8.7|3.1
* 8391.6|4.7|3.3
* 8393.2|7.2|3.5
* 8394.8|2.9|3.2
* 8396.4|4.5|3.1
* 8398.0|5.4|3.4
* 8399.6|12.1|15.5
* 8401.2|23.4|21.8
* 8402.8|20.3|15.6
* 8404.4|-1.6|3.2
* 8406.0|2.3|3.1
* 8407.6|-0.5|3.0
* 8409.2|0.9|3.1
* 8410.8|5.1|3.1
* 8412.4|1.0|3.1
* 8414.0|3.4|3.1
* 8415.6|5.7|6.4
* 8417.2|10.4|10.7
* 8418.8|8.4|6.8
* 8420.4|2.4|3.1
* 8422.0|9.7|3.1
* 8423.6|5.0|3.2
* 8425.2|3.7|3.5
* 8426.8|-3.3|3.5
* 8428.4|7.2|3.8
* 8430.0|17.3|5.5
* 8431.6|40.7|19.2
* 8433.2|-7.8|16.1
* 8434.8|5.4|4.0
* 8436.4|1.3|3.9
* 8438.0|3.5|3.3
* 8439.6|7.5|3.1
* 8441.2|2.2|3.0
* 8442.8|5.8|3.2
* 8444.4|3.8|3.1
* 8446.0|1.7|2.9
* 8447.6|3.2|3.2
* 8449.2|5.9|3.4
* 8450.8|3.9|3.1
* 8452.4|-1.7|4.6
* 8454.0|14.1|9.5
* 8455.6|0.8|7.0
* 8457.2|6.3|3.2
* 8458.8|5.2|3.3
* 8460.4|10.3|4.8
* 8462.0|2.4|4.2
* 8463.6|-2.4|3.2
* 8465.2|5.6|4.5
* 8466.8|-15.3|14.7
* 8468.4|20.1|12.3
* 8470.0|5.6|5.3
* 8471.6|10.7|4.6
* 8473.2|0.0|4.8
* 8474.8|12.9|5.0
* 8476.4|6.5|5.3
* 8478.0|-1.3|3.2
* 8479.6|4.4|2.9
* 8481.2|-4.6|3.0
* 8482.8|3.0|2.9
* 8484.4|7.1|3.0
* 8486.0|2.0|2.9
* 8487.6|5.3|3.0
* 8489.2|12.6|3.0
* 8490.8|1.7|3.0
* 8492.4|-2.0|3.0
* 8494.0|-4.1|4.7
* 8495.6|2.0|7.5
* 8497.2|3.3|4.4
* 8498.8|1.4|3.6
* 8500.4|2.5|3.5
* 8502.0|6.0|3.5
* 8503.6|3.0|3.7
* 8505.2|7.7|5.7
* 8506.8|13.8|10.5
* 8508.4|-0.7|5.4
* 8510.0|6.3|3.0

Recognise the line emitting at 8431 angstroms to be H-gamma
